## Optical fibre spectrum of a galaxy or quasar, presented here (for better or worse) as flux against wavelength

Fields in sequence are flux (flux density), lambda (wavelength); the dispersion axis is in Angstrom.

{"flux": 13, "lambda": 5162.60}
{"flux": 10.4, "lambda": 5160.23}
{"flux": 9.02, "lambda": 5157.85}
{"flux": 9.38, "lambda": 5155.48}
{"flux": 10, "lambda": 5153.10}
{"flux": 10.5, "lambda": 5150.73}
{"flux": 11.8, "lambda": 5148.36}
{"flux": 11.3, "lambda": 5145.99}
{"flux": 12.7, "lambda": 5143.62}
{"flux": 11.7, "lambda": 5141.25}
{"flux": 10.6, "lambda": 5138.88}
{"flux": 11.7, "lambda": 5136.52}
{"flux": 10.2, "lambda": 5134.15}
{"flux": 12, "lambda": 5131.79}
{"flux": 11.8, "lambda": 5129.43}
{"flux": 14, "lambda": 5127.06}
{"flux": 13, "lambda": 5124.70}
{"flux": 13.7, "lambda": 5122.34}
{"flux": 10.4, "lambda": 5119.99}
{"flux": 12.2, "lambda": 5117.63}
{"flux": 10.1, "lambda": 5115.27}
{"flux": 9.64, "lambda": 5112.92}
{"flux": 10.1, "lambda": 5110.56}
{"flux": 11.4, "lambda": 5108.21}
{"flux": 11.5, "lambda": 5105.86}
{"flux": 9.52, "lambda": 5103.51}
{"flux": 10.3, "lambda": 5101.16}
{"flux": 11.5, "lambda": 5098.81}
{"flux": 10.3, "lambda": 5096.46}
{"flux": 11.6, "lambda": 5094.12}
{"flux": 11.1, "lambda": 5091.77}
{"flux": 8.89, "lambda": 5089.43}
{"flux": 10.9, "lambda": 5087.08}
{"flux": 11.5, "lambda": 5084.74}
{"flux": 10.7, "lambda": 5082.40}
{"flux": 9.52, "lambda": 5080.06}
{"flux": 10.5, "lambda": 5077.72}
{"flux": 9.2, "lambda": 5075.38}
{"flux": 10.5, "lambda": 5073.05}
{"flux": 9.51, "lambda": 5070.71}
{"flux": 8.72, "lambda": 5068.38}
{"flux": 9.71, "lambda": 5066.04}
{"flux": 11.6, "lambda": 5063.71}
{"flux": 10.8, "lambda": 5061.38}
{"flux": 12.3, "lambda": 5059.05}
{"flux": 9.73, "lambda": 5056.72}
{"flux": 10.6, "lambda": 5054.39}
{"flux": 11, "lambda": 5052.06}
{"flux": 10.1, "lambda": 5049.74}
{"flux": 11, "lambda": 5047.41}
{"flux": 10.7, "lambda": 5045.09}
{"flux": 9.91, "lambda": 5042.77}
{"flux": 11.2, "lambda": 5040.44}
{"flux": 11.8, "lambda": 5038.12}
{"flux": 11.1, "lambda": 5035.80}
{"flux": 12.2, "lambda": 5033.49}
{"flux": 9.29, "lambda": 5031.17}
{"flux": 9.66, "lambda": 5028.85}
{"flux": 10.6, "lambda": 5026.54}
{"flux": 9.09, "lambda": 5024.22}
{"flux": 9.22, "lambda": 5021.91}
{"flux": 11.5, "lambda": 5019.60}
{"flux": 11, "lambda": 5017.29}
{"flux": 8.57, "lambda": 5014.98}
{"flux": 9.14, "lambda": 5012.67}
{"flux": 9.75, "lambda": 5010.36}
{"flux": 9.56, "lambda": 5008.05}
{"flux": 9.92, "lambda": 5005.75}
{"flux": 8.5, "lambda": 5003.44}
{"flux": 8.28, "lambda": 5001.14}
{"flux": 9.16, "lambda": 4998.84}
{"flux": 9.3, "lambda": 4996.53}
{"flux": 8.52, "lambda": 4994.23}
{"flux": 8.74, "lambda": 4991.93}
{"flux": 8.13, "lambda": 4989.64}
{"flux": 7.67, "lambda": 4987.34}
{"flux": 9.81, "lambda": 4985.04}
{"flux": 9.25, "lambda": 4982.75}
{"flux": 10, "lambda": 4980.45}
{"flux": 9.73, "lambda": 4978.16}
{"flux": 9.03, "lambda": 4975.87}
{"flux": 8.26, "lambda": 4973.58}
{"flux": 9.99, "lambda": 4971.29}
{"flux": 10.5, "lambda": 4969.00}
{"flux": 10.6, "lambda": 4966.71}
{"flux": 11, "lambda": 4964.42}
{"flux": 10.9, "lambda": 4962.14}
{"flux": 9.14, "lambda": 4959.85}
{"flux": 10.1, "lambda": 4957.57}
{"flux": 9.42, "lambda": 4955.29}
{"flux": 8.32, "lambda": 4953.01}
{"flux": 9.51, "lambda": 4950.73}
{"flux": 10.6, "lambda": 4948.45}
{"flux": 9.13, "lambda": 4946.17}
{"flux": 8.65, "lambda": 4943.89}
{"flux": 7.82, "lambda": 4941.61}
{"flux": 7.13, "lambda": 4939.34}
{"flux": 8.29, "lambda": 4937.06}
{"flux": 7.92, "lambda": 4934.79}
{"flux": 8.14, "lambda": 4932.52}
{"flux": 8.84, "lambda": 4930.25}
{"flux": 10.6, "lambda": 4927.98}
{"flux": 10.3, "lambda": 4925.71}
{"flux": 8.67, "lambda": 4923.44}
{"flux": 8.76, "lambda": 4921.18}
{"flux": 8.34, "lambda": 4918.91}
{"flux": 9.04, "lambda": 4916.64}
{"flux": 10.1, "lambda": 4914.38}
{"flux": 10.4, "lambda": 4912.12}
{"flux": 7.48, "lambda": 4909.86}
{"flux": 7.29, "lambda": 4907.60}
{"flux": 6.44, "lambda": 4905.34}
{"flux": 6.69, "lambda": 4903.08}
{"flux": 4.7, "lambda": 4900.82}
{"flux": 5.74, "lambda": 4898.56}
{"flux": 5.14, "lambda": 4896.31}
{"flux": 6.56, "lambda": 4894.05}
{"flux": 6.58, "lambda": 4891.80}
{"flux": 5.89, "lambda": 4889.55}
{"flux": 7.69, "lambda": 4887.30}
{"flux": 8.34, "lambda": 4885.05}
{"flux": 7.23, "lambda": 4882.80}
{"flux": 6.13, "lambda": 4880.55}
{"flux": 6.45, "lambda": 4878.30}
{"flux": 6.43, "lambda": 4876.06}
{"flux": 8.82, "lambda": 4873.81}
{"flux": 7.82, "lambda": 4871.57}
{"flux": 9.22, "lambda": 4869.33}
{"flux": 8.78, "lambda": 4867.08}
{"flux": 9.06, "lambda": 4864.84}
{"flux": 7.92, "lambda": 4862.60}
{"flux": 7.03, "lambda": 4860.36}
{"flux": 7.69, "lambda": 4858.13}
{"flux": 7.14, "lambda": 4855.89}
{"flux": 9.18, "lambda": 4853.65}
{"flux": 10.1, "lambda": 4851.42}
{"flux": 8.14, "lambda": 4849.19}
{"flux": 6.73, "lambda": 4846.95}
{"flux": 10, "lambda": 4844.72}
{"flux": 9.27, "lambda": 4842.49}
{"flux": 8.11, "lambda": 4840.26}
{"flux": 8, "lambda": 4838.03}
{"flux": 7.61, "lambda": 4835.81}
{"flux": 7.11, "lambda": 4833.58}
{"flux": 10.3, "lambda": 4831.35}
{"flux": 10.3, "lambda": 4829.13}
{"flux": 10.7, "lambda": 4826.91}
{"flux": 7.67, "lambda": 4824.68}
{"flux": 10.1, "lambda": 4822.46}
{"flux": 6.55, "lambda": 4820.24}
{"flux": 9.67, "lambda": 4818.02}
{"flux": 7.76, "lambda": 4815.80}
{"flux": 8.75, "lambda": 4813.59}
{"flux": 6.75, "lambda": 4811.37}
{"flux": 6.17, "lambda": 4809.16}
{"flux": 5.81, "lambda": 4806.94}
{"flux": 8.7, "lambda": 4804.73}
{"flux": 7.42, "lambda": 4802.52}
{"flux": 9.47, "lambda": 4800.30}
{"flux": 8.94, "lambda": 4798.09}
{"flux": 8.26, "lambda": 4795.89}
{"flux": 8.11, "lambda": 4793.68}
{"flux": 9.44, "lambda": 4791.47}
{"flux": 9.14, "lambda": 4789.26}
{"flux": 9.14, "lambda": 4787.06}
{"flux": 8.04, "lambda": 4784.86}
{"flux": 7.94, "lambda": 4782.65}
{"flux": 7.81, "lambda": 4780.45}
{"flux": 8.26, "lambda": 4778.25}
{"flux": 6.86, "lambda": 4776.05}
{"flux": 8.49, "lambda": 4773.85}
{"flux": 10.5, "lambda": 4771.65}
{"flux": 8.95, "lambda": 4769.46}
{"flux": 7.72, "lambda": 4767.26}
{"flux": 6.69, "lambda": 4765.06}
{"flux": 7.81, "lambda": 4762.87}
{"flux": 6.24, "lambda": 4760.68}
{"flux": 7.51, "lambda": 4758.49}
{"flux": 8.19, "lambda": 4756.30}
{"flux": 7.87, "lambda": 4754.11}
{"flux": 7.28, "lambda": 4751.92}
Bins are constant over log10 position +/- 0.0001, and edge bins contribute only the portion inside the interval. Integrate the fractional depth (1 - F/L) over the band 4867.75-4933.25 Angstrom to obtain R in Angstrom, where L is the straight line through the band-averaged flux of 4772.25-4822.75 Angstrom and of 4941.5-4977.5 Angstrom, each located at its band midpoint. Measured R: 9.83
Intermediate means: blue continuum 8.15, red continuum 9.61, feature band 7.73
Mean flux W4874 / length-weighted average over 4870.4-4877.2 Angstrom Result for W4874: 7.71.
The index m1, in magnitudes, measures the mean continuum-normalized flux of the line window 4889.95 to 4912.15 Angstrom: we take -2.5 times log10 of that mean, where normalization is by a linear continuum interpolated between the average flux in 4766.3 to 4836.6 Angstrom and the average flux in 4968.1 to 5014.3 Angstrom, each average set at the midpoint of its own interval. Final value 0.33 mag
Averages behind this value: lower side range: 8.39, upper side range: 9.15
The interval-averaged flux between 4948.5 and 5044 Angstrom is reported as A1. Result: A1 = 9.71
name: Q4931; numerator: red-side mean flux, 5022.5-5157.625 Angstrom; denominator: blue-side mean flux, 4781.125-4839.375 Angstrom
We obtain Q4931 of 1.29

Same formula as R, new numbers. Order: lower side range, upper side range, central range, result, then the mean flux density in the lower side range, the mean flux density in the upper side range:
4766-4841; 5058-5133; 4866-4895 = 5.3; 8.37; 10.9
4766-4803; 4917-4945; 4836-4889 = 3.4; 8.51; 8.63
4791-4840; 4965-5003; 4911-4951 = -0.4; 8.33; 9.2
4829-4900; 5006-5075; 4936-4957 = 0.4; 7.78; 10.3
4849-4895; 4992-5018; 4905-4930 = -2.1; 7.72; 9.19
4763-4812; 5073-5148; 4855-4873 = 1.5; 8.13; 11.1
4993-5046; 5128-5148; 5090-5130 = -0.4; 9.91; 11.5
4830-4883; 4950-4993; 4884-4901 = 4.2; 8.12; 9.48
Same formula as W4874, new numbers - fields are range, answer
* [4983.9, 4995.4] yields 8.58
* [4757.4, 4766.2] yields 7.07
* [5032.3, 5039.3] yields 11.7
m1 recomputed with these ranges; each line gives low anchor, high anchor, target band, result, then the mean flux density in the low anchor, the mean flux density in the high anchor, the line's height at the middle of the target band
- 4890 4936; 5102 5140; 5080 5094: 0.020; 7.86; 11.4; 10.8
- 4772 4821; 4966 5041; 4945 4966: -0.058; 8.11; 9.65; 9.3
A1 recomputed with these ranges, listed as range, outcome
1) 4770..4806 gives 8.53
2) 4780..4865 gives 8.36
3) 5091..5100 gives 11.1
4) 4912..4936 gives 9.14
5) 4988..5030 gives 9.35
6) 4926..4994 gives 9.22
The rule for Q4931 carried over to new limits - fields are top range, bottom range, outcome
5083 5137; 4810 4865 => 1.32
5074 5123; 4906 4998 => 1.17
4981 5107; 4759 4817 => 1.25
